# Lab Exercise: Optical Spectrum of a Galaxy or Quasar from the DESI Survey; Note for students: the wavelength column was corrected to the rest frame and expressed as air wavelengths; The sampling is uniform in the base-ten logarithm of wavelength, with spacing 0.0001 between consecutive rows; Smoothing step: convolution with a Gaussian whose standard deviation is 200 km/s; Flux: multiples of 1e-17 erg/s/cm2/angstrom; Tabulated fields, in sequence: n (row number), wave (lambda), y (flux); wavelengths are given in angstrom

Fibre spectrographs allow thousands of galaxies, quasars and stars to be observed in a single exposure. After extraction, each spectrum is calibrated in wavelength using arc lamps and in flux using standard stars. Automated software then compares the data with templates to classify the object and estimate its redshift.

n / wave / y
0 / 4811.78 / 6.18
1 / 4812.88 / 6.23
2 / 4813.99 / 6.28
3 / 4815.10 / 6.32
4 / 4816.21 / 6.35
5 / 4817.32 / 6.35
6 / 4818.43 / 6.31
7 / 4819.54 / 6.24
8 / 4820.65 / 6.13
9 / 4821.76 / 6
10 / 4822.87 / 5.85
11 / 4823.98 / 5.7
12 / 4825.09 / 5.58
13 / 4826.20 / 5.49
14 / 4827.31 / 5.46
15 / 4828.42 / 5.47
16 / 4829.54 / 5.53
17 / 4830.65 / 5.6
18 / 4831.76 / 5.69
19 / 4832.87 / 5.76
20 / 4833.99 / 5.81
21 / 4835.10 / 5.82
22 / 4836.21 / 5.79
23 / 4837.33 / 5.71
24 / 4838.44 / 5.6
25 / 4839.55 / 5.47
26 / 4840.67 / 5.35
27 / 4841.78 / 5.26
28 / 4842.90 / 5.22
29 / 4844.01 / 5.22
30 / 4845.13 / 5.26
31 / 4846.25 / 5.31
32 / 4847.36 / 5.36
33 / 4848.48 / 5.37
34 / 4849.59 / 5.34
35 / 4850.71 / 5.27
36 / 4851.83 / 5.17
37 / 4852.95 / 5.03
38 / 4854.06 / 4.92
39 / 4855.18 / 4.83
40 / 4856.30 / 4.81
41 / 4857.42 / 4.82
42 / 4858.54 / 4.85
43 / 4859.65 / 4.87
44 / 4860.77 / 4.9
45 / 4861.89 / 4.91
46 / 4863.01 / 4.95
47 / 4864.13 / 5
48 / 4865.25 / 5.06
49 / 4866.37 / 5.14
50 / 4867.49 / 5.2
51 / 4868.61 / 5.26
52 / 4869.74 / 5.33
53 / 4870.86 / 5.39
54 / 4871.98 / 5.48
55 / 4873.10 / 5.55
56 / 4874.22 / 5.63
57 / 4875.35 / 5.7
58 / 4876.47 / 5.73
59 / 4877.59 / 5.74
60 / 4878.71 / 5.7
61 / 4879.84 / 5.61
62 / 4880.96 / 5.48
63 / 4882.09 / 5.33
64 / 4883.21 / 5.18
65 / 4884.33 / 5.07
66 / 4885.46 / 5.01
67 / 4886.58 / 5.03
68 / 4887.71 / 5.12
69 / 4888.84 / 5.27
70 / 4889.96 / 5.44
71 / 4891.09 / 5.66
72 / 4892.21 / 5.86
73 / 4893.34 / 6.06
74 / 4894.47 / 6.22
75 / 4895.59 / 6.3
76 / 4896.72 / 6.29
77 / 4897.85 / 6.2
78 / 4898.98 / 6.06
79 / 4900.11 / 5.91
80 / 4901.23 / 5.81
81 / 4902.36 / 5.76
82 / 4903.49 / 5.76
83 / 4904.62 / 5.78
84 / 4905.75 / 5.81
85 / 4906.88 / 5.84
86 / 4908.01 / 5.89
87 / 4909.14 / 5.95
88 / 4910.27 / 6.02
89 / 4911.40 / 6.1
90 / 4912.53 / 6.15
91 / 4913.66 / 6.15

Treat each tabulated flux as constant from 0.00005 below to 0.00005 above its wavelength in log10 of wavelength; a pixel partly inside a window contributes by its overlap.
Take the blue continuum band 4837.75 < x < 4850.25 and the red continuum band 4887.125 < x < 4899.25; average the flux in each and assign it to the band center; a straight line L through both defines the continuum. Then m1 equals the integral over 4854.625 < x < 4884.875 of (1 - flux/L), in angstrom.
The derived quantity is 2.0 angstrom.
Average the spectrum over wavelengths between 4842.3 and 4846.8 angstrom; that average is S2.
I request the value 5.24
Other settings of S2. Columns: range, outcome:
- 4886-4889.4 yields 5.14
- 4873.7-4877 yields 5.68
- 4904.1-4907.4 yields 5.81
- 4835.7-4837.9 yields 5.74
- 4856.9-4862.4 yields 4.88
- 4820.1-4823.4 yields 6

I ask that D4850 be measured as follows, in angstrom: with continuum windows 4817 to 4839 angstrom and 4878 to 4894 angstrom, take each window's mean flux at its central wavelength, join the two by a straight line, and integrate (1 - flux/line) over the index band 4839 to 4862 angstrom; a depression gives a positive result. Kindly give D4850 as 2.1 angstrom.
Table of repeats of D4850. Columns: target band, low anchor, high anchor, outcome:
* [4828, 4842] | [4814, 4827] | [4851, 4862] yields -0.1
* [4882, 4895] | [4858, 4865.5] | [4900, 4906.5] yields 0.1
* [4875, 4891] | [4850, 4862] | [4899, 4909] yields 0.2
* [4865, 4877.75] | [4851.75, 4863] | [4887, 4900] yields -0.4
